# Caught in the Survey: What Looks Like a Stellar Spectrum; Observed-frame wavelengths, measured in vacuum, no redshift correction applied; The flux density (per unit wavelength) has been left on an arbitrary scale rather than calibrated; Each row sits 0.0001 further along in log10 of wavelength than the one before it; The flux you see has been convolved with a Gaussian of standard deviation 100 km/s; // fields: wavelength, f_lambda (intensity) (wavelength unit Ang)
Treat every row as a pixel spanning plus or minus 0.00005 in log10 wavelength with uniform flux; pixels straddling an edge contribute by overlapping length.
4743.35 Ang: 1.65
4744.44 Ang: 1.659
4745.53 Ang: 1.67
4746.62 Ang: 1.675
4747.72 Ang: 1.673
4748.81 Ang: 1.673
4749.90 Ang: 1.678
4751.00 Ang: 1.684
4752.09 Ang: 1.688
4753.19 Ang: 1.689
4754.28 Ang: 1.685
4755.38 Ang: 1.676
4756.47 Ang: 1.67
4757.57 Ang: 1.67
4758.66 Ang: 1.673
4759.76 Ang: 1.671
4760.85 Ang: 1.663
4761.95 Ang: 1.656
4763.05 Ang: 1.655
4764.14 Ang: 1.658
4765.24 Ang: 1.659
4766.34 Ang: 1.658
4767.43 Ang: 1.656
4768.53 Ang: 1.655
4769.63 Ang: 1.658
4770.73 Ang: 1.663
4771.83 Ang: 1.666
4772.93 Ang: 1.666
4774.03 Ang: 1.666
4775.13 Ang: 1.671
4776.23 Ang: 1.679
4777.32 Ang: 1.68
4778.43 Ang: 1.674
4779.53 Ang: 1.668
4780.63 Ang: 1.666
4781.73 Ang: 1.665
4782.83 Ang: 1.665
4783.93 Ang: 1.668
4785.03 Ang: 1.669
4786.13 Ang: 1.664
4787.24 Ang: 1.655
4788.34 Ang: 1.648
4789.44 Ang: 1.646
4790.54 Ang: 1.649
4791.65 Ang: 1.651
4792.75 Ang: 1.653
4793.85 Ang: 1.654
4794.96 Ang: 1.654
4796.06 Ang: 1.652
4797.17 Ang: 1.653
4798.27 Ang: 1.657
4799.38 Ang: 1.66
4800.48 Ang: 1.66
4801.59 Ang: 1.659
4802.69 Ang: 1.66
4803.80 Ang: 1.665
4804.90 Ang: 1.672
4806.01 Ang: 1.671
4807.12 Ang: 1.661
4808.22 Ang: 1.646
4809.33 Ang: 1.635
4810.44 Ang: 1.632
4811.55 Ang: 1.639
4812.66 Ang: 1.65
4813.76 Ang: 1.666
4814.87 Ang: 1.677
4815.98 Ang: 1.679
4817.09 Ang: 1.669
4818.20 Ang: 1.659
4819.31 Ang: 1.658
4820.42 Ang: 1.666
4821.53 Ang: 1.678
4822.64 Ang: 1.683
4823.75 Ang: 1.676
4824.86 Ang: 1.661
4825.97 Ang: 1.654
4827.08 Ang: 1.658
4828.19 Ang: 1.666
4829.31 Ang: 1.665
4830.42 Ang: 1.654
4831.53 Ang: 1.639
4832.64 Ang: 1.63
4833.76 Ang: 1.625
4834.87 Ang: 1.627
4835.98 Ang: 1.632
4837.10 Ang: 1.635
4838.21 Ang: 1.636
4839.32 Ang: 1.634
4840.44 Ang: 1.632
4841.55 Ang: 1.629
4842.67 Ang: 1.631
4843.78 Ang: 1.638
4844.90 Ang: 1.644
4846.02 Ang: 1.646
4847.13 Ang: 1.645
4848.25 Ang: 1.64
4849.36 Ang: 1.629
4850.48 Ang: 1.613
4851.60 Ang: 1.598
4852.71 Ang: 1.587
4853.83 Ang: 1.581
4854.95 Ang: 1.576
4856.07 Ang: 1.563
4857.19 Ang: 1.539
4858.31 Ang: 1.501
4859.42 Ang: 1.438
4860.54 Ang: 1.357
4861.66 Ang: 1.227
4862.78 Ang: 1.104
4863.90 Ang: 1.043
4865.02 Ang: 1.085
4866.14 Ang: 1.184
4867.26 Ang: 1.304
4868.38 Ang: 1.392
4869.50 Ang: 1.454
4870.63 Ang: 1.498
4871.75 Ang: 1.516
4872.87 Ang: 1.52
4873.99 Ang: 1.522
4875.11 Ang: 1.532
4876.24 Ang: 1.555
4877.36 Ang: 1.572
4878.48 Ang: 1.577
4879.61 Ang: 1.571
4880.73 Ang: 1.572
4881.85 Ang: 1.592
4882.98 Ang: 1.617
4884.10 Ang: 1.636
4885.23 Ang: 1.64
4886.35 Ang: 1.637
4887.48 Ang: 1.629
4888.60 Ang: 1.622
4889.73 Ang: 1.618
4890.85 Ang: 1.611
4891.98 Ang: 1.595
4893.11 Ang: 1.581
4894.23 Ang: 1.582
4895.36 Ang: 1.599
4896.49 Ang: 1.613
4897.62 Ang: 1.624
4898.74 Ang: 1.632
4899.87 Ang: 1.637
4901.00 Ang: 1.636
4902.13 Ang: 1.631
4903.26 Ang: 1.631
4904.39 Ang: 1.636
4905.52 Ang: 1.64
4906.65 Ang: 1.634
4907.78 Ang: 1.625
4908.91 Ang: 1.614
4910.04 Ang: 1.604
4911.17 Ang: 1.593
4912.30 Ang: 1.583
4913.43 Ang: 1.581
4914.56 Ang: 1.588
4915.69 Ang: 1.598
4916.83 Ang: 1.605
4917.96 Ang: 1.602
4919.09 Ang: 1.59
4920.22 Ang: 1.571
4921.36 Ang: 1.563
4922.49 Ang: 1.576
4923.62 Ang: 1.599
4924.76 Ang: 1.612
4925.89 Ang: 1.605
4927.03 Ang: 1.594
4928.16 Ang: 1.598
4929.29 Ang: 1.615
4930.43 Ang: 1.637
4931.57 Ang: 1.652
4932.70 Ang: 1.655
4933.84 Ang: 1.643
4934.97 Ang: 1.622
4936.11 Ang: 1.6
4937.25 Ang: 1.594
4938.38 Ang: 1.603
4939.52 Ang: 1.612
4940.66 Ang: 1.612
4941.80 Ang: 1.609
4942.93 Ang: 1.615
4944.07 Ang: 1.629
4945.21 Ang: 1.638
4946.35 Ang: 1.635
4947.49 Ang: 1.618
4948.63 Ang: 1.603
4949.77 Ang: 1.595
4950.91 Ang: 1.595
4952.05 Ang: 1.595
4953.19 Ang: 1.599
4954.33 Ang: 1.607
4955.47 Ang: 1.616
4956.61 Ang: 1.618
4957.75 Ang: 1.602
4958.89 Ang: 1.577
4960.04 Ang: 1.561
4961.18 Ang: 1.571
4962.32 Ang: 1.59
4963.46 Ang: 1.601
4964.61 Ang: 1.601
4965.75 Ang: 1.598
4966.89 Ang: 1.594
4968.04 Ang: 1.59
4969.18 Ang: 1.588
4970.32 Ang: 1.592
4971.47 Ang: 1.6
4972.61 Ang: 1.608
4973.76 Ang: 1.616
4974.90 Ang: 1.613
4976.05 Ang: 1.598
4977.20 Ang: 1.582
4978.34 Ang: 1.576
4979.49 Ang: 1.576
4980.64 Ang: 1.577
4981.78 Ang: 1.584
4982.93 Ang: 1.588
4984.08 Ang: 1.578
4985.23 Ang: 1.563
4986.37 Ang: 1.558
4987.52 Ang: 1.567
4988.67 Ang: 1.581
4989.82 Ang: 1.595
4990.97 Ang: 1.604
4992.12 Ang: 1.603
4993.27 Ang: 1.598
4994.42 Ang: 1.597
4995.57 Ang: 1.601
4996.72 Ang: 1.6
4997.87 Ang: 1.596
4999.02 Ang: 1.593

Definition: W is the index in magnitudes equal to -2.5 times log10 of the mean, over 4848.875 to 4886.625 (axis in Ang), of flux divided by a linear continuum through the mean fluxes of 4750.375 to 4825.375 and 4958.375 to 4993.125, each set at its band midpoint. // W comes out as 0.11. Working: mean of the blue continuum 1.66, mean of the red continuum 1.59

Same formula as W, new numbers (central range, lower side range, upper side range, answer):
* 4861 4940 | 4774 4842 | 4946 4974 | 0.04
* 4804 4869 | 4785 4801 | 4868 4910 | 0.03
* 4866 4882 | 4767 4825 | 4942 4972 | 0.09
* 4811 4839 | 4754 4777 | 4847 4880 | -0.08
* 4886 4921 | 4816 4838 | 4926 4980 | 0.01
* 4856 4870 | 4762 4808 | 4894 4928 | 0.23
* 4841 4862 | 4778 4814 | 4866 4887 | 0.00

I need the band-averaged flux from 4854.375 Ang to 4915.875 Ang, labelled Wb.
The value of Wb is 1.53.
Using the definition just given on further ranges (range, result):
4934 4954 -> 1.61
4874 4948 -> 1.61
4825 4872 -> 1.53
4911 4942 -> 1.6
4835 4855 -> 1.62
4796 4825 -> 1.66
